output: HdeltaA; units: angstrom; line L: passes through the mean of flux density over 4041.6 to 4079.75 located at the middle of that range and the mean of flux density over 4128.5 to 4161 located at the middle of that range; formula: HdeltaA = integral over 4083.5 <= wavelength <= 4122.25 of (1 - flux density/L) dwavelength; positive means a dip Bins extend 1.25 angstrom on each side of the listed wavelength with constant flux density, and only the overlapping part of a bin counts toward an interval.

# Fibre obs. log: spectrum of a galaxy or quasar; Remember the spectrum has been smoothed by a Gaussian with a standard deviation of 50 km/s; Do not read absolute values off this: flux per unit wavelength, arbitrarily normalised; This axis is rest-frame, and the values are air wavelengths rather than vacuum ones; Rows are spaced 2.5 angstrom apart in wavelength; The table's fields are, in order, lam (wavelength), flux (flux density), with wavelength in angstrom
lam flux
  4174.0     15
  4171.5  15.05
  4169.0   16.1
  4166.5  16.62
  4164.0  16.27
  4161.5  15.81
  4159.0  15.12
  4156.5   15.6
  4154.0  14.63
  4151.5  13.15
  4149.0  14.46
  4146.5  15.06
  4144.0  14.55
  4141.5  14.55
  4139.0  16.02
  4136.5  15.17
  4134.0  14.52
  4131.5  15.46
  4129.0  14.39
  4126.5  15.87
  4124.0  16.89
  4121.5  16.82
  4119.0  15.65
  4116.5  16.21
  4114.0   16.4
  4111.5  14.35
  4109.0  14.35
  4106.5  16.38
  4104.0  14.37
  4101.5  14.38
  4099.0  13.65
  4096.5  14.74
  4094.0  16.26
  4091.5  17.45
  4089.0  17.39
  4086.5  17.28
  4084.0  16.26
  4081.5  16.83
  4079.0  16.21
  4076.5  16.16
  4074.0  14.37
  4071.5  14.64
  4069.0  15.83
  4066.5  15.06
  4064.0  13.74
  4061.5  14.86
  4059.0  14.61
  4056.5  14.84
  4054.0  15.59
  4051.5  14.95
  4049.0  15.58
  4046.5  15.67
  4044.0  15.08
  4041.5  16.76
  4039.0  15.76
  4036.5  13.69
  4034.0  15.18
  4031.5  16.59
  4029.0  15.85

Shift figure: -1.82 angstrom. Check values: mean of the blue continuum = 15.2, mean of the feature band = 15.7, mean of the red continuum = 14.9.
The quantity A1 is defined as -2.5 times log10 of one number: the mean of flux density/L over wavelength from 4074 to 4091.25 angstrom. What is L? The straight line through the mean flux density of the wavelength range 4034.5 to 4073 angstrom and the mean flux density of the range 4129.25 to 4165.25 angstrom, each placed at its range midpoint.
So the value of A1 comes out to -0.10 mag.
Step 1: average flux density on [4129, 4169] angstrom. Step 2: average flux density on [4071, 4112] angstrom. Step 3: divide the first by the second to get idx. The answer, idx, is 1.0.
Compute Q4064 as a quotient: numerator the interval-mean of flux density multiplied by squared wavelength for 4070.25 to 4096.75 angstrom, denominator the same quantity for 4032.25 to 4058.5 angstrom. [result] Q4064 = 1.1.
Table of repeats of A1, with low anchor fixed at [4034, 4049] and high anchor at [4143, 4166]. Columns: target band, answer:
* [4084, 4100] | -0.066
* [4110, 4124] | -0.056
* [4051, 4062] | 0.026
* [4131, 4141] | -0.010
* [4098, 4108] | 0.035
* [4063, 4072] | 0.032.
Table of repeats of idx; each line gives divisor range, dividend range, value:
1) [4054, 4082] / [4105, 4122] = 1.03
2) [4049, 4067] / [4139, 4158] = 0.99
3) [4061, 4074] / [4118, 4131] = 1.08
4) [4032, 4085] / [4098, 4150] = 0.99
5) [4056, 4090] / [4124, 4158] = 0.96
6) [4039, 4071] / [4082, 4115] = 1.03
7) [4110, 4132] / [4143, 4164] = 0.94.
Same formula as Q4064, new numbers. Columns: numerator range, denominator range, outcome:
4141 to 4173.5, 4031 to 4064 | 1.05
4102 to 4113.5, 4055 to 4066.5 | 1.05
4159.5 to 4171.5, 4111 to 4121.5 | 1.03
